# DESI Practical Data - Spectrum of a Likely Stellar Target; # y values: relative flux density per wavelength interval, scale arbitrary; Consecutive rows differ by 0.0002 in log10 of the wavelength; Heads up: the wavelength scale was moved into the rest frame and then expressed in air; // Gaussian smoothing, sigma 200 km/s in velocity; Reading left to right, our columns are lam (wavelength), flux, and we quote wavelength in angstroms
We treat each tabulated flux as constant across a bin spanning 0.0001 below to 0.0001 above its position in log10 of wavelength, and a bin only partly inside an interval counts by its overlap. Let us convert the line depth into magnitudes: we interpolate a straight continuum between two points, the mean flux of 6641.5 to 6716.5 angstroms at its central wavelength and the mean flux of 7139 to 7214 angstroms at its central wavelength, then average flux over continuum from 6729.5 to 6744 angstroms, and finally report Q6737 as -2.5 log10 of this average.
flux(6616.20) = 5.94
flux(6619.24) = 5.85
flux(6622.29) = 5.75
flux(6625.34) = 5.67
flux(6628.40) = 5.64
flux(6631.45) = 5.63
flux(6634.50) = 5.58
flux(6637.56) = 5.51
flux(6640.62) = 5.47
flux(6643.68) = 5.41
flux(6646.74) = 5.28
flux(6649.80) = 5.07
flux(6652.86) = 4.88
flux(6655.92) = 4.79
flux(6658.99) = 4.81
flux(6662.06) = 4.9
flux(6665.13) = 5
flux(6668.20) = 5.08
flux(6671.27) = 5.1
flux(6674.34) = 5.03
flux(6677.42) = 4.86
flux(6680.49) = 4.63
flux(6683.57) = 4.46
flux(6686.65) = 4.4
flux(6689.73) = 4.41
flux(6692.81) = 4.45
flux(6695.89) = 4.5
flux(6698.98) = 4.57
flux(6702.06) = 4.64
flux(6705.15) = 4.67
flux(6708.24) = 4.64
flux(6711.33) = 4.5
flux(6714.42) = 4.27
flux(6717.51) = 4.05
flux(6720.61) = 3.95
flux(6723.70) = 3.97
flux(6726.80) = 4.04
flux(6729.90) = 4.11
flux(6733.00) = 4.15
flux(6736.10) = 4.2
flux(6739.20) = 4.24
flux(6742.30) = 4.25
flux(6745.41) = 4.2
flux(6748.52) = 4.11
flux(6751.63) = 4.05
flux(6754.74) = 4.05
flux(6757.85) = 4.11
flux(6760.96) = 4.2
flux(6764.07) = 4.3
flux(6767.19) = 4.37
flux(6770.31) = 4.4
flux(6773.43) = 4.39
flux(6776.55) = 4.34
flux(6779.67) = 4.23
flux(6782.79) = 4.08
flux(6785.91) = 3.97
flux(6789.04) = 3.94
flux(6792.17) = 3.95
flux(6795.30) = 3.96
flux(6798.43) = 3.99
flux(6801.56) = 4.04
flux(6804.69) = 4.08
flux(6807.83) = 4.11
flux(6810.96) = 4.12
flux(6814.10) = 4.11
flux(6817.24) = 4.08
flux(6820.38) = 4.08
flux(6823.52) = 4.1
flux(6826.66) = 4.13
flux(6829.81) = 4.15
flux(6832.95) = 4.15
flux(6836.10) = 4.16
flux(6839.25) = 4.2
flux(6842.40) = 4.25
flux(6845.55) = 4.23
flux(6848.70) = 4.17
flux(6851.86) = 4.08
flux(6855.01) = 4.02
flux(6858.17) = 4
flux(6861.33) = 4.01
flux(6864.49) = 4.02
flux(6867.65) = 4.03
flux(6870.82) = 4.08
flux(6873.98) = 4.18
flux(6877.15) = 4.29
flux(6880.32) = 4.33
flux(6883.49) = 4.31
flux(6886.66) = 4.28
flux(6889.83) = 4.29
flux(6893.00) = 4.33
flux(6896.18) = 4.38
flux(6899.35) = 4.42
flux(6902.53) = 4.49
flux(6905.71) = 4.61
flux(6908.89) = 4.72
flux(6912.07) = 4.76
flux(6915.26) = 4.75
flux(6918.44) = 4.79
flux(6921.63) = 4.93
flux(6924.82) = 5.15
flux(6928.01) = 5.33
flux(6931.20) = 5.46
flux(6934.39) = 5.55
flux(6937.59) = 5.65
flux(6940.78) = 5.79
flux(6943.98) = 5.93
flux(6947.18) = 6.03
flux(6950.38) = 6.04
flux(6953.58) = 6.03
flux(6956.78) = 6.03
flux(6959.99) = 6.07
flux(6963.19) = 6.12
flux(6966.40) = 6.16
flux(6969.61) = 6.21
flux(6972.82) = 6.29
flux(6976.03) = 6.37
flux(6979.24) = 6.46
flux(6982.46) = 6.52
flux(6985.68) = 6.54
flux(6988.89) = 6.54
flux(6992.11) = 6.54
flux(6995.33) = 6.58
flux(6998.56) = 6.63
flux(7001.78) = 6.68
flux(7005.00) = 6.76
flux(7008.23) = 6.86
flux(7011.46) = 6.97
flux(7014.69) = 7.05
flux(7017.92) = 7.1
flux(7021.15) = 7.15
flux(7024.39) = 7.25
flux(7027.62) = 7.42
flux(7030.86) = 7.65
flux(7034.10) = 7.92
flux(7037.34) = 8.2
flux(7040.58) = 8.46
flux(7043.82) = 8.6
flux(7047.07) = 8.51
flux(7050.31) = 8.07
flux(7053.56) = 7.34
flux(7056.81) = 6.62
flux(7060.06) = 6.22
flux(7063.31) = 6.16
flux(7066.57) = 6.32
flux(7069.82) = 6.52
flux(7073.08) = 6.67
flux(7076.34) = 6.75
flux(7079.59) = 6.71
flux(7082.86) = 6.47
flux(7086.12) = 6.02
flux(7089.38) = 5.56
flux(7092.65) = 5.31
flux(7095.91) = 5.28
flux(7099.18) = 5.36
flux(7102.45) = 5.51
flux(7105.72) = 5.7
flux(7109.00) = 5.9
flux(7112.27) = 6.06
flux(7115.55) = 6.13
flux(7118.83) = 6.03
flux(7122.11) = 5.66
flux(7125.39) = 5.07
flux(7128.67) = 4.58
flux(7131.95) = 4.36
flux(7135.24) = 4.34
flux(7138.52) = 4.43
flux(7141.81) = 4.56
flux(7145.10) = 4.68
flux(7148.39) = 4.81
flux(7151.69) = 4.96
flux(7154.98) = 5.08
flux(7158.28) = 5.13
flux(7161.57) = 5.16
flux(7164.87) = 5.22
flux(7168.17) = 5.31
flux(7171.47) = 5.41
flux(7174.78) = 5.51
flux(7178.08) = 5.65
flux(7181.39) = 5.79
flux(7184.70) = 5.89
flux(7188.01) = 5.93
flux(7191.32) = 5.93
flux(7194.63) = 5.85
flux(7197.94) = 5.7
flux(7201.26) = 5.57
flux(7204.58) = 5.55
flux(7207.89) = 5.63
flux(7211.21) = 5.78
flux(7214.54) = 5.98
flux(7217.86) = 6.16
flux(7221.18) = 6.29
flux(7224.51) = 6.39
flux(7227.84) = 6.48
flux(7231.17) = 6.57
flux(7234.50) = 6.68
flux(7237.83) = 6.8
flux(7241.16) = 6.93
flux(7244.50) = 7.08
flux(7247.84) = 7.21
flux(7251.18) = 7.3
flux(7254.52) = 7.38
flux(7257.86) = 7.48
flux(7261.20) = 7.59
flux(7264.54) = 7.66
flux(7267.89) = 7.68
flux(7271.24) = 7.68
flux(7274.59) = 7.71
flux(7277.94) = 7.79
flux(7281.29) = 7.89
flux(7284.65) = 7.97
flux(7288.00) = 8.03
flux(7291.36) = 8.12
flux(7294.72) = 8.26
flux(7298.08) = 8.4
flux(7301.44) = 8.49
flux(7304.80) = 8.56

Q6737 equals 0.15 mag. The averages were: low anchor 4.77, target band 4.2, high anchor 5.41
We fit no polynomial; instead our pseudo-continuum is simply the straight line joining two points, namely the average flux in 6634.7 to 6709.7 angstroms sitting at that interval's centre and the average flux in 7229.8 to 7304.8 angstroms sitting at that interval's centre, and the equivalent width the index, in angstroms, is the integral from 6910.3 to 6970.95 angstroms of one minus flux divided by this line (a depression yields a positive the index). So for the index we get 4.9 angstroms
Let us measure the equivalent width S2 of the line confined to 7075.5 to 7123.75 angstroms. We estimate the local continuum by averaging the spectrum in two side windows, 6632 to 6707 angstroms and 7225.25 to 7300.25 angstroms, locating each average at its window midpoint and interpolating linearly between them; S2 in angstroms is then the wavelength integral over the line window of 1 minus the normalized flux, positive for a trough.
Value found 6.3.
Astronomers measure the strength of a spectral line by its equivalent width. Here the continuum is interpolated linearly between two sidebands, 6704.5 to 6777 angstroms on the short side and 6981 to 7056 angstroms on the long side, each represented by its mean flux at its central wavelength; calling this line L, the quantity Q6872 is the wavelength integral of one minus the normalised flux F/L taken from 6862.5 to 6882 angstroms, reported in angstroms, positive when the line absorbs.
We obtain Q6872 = 5.2 angstroms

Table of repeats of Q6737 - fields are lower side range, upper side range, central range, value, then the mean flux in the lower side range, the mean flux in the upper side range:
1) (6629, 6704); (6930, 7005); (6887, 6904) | 0.32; 4.94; 6.2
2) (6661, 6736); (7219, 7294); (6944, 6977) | -0.05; 4.51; 7.31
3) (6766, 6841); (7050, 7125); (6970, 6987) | -0.19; 4.13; 6.14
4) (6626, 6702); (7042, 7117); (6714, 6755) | 0.26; 4.98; 6.43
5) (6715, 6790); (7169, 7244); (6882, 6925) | 0.05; 4.16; 6.03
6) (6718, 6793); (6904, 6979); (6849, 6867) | 0.22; 4.15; 5.61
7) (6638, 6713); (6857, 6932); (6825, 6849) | 0.10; 4.82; 4.49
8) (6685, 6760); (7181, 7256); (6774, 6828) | 0.13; 4.27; 6.31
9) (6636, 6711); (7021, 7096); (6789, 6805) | 0.36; 4.85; 6.99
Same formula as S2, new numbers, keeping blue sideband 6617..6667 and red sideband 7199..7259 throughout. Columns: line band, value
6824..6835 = 3.0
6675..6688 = 1.9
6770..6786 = 3.9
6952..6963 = -0.2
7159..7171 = 2.1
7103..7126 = 1.7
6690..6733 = 9.0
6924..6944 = 1.3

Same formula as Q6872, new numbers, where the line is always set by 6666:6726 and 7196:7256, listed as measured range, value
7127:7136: 2.4 angstroms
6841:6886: 8.6 angstroms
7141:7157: 3.4 angstroms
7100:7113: 0.5 angstroms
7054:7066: -1.3 angstroms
